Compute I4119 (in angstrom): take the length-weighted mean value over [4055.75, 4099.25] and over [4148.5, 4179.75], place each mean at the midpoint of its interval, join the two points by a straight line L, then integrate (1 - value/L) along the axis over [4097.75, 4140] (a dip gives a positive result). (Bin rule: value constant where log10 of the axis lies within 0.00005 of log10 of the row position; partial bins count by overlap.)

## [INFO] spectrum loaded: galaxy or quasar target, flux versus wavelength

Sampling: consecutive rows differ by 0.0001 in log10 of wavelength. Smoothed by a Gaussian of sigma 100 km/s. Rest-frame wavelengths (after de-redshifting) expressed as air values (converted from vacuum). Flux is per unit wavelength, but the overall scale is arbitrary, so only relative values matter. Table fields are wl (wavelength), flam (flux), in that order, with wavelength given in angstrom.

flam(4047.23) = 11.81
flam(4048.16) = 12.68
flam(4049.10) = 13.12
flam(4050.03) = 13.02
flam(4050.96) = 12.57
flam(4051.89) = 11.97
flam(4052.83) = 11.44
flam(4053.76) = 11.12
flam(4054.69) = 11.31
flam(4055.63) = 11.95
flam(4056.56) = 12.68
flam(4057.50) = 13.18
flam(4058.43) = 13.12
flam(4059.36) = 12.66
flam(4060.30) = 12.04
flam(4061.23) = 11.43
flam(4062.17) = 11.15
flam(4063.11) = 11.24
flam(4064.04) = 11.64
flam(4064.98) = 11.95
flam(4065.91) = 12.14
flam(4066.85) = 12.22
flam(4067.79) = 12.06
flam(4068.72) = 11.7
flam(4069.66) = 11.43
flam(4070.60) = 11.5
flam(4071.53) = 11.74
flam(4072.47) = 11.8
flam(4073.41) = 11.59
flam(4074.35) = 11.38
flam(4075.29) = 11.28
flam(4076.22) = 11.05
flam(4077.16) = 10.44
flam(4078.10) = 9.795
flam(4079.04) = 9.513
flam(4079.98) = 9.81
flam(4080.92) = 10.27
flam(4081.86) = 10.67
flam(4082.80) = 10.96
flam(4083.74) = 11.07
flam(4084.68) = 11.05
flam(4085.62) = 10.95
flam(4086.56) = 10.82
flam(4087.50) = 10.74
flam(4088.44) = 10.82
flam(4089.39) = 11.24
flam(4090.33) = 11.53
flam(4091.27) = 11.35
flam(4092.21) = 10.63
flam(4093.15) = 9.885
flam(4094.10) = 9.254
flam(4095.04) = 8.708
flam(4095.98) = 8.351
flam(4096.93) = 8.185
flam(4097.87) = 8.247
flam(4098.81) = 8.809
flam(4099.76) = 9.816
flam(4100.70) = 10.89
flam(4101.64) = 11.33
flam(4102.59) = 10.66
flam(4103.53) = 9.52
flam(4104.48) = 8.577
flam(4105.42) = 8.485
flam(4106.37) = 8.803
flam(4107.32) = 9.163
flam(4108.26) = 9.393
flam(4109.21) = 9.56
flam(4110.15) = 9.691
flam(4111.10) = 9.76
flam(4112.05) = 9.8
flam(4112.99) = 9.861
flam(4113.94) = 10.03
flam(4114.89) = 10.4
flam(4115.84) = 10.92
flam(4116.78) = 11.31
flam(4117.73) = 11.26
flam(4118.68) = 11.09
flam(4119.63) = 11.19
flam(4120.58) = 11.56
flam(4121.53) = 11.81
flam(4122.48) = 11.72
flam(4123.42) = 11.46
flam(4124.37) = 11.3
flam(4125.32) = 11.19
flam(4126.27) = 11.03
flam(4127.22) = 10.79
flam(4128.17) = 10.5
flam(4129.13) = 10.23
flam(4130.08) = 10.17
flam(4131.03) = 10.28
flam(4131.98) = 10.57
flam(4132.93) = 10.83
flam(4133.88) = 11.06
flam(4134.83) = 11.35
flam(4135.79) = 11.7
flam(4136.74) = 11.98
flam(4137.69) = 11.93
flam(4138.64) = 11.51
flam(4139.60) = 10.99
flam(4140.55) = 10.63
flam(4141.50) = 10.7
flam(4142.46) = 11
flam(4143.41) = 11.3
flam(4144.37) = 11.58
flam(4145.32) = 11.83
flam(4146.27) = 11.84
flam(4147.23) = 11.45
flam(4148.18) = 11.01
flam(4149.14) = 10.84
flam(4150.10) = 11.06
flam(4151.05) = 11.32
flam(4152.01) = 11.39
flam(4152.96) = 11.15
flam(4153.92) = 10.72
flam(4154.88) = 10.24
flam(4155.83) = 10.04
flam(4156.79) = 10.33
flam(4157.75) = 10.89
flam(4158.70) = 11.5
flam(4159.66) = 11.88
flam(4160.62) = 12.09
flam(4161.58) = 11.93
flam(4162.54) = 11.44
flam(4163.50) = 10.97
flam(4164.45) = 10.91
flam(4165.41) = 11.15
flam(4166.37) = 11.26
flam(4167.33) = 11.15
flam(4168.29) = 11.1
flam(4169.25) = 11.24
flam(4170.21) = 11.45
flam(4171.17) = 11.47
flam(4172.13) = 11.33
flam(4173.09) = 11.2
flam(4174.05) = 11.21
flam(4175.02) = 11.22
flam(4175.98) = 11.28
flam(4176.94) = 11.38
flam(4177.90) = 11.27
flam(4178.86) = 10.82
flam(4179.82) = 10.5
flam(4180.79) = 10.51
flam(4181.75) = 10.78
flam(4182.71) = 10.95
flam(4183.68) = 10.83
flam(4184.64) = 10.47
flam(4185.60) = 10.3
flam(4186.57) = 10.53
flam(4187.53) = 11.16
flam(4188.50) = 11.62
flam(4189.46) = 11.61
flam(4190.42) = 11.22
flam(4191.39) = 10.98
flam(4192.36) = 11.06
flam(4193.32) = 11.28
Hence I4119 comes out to 2.05 angstrom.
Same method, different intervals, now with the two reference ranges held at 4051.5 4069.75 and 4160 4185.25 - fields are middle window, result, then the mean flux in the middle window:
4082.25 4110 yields 4.11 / 9.96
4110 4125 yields 0.88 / 10.9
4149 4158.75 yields 0.39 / 10.8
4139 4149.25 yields 0.12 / 11.2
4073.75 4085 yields 1.13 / 10.6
